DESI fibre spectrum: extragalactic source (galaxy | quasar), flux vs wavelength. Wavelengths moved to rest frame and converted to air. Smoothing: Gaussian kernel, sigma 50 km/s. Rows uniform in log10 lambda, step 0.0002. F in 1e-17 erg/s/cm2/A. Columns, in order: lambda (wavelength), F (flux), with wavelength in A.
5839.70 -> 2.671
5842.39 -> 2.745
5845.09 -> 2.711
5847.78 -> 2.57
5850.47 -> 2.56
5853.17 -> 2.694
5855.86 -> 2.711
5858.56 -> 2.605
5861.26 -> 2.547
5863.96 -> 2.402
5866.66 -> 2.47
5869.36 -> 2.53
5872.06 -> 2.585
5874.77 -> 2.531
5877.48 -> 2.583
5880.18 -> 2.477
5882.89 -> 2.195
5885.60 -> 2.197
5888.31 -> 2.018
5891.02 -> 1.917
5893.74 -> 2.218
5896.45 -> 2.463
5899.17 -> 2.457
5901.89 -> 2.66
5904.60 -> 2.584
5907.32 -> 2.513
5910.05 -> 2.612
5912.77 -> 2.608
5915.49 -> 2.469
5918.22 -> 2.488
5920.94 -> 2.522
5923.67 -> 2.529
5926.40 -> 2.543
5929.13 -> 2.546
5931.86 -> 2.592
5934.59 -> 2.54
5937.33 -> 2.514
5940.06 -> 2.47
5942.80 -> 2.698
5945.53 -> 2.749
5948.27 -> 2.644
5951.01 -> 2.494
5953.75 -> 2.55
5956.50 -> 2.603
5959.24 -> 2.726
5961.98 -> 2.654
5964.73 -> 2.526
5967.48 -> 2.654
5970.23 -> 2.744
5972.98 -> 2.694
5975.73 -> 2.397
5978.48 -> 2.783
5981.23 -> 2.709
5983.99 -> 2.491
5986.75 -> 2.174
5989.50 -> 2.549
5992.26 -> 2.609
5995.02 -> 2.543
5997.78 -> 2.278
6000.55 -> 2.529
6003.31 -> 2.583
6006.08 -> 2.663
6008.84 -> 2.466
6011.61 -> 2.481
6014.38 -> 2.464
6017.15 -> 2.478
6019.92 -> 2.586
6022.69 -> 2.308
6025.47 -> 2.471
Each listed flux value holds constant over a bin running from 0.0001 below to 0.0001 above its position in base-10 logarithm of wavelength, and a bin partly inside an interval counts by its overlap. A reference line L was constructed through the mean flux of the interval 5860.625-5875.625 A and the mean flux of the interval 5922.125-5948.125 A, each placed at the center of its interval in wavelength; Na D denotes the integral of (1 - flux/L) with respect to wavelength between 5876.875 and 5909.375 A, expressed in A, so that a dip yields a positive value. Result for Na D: 2.3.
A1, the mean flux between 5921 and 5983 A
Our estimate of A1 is 2.6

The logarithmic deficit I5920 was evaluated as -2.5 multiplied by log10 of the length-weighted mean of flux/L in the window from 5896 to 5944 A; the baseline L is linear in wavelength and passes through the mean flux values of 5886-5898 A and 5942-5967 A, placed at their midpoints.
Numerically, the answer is -0.08 mag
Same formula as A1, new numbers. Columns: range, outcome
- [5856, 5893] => 2.4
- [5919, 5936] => 2.54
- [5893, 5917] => 2.52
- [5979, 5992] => 2.51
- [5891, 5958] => 2.53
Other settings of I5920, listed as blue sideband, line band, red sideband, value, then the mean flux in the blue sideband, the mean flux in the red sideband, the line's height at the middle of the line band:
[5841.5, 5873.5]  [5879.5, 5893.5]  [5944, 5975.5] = 0.21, 2.59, 2.63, 2.6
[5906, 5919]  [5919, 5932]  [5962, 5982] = 0.01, 2.54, 2.64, 2.56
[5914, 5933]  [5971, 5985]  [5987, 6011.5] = -0.05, 2.53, 2.51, 2.51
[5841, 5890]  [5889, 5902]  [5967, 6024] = 0.10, 2.5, 2.53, 2.51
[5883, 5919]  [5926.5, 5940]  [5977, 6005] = -0.04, 2.39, 2.53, 2.44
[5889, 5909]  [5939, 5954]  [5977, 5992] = -0.06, 2.39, 2.55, 2.48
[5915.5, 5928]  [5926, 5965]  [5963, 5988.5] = -0.02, 2.51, 2.58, 2.54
